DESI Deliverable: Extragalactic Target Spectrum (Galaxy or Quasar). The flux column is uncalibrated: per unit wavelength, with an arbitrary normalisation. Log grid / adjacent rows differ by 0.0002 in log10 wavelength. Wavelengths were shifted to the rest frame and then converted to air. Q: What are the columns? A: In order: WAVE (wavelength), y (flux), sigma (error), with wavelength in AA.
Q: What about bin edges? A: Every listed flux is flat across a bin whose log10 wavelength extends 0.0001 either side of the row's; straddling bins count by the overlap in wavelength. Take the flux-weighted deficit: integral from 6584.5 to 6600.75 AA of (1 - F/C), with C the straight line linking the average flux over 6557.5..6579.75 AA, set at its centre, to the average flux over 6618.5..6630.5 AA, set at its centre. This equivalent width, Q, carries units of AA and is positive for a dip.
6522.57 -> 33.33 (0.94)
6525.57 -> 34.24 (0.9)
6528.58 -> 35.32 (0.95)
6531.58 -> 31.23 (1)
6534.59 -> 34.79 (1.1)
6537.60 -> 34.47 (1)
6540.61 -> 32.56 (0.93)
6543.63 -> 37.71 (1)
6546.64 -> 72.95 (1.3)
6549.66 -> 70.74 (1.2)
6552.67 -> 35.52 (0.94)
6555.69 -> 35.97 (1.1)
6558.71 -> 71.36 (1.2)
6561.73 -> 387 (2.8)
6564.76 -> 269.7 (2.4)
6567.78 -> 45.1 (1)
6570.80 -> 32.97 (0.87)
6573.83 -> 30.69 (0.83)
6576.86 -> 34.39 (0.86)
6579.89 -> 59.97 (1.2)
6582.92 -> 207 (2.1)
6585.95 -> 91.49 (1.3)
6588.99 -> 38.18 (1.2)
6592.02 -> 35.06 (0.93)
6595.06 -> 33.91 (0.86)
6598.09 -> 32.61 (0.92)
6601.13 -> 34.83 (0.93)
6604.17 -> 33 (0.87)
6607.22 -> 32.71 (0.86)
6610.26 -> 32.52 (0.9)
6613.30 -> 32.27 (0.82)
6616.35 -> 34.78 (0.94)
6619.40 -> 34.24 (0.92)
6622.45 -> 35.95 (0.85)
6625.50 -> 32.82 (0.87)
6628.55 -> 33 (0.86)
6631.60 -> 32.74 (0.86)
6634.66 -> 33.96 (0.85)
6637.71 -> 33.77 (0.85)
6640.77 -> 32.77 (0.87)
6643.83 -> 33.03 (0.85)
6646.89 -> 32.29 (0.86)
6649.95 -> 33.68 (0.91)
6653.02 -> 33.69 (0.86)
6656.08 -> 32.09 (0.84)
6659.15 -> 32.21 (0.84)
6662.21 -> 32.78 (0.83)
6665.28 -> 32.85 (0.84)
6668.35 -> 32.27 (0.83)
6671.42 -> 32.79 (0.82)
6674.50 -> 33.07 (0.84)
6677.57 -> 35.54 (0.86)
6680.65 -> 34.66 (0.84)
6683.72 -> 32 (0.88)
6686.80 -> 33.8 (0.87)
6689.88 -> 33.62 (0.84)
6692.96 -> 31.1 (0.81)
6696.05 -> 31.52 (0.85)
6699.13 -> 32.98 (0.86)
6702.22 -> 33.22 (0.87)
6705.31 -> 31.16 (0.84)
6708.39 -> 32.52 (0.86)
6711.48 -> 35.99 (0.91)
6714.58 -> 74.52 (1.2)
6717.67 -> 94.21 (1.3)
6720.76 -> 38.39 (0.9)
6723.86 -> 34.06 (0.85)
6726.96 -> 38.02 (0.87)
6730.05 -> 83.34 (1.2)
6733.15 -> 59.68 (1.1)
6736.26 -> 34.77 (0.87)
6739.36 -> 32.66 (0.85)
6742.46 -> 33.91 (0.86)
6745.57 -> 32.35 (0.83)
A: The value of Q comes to 7.6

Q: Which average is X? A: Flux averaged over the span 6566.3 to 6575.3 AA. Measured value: 36.3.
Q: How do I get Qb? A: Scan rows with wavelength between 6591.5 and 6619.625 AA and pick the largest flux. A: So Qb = 35.06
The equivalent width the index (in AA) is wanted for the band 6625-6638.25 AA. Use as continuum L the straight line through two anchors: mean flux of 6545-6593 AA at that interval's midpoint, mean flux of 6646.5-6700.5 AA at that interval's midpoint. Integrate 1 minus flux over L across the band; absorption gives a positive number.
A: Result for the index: 5.6 AA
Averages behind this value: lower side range 95.4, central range 33.3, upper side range 33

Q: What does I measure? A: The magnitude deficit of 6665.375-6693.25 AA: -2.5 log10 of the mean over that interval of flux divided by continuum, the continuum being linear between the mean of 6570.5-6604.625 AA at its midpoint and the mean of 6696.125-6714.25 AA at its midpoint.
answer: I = 0.21 mag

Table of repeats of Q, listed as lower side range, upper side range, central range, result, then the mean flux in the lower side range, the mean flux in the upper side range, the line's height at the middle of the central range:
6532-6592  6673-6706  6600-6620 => 9.6 AA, 83.2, 33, 64.3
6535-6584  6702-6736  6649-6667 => 8.9 AA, 88.9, 50.5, 65.2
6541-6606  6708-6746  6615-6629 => 7.1 AA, 79.4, 49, 69.8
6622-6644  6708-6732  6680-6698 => 5.5 AA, 33.4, 55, 47.3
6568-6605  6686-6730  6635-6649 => 4.7 AA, 55.4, 42.7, 49.6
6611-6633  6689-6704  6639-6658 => 0.2 AA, 33.7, 32.4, 33.2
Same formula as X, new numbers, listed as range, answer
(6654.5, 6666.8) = 32.5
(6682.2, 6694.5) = 32.6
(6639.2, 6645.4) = 32.9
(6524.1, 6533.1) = 33.6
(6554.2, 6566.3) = 191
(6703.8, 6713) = 33.3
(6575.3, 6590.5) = 86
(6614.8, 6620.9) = 34.5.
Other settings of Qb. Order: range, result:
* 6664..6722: 94.21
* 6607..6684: 35.95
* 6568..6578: 34.39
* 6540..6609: 387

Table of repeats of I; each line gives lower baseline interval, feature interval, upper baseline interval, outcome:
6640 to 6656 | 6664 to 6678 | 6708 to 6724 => 0.21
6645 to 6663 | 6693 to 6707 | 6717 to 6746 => 0.28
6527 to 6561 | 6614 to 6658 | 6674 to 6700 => 0.20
